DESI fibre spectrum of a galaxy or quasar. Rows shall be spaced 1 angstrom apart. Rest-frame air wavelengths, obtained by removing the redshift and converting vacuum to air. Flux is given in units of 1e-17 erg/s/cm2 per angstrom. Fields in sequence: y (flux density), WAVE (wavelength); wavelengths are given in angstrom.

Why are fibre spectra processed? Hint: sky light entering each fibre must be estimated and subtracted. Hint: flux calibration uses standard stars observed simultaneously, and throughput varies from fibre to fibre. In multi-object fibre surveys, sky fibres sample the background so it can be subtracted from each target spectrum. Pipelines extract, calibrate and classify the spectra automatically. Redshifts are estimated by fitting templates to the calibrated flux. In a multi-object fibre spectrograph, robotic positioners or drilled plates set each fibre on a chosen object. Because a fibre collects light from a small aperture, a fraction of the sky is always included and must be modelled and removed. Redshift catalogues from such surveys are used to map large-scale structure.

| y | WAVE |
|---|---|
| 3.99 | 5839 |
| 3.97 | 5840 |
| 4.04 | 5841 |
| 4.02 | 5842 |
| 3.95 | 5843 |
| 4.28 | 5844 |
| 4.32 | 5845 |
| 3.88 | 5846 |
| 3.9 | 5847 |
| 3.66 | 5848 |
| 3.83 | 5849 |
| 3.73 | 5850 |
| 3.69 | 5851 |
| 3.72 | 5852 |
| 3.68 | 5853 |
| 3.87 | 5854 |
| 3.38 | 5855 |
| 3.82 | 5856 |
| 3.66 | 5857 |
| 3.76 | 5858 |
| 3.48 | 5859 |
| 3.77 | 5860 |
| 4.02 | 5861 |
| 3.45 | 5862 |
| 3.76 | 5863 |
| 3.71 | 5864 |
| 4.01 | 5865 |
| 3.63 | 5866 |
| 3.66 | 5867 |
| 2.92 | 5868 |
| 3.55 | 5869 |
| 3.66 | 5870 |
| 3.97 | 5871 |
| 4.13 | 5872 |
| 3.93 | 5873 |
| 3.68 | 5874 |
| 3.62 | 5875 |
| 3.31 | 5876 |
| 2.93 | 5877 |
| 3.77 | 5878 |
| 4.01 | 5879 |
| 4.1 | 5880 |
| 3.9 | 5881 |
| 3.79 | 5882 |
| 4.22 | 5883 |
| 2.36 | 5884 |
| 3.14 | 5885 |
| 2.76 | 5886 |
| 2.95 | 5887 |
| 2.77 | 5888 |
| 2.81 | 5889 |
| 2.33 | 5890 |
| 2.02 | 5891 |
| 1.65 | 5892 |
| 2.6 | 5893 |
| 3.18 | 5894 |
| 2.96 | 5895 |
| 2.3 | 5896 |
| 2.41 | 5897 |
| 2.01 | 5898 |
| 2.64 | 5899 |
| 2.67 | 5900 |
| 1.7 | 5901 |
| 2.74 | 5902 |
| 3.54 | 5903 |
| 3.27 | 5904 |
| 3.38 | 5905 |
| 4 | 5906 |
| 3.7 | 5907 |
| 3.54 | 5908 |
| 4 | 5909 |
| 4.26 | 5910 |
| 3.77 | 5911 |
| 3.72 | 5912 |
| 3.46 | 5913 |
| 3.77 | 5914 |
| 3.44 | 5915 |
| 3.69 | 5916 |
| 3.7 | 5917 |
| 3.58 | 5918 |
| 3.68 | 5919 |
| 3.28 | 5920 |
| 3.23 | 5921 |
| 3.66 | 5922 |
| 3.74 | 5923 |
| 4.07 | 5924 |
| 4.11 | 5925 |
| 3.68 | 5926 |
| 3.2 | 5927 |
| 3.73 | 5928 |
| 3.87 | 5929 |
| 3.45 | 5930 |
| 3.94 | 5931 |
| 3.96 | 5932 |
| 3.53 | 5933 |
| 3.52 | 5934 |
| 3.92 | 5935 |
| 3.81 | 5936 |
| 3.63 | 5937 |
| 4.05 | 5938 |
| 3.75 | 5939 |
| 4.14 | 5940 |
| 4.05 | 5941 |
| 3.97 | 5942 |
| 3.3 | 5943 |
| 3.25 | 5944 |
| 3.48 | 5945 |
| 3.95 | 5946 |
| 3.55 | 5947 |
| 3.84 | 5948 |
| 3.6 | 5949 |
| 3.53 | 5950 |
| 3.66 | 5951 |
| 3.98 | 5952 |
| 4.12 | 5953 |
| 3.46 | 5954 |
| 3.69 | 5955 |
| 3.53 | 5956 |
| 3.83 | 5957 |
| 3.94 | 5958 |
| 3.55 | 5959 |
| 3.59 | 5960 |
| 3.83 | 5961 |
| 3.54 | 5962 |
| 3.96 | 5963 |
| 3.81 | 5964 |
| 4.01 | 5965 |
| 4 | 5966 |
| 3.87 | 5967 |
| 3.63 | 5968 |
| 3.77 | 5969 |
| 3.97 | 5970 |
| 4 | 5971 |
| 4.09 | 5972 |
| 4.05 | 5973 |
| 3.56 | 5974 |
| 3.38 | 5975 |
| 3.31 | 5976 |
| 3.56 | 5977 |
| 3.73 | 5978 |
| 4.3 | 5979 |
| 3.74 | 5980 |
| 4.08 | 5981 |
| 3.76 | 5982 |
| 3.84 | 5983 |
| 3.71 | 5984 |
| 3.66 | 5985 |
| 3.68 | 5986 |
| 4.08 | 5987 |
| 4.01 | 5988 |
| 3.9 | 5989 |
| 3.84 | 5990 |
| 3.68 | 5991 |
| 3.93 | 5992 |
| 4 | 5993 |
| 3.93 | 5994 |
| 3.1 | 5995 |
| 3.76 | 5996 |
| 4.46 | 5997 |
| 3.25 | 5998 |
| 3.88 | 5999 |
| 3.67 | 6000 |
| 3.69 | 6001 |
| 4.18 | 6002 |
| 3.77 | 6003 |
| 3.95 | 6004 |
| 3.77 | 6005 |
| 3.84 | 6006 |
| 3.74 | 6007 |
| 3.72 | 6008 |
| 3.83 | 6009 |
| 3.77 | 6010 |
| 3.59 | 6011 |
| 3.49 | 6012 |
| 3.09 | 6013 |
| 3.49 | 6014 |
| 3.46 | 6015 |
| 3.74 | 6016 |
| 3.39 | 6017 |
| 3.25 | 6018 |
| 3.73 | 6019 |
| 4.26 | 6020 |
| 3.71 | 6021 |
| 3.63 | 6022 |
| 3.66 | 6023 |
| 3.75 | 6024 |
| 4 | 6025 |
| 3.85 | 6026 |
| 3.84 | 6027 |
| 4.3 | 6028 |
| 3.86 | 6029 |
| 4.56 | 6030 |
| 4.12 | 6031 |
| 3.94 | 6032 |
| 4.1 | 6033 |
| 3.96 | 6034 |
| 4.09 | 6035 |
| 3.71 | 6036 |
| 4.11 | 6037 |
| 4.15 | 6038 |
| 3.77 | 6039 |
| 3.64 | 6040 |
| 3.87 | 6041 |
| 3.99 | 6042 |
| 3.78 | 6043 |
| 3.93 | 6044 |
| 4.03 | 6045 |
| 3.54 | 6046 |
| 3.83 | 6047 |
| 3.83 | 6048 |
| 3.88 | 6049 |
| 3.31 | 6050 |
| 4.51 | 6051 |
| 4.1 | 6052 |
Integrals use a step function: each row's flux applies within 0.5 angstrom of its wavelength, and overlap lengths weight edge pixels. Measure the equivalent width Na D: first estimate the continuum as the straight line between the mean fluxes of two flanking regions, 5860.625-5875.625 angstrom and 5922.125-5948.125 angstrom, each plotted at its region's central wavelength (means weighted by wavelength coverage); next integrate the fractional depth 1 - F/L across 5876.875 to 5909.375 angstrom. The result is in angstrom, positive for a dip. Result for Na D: 6.0 angstrom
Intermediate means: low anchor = 3.71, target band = 3.03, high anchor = 3.75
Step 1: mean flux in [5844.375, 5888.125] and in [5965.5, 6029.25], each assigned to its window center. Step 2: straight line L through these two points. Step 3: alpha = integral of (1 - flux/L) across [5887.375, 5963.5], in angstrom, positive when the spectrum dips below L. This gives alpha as 5.1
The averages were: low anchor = 3.64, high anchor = 3.77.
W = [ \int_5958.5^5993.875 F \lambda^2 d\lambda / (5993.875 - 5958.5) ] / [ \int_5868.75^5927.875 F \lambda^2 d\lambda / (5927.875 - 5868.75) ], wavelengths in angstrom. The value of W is 1.2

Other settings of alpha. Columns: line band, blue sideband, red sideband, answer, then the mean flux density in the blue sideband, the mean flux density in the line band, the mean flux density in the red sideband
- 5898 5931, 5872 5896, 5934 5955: -0.3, 3.17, 3.49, 3.74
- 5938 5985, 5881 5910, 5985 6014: -4.1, 2.95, 3.77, 3.76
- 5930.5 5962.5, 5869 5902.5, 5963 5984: -1.3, 3.07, 3.73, 3.82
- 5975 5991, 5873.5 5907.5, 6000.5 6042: -0.9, 3.04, 3.8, 3.82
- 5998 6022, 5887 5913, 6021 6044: 0.5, 2.97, 3.69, 3.93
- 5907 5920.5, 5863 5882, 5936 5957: 0.1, 3.7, 3.68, 3.73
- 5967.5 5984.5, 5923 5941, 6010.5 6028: -0.3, 3.79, 3.79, 3.66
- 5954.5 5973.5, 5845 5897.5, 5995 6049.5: -0.8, 3.43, 3.82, 3.81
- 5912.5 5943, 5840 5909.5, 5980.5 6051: -1.2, 3.42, 3.71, 3.82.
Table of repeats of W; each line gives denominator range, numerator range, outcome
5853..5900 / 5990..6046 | 1.21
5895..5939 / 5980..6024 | 1.11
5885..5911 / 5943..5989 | 1.32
